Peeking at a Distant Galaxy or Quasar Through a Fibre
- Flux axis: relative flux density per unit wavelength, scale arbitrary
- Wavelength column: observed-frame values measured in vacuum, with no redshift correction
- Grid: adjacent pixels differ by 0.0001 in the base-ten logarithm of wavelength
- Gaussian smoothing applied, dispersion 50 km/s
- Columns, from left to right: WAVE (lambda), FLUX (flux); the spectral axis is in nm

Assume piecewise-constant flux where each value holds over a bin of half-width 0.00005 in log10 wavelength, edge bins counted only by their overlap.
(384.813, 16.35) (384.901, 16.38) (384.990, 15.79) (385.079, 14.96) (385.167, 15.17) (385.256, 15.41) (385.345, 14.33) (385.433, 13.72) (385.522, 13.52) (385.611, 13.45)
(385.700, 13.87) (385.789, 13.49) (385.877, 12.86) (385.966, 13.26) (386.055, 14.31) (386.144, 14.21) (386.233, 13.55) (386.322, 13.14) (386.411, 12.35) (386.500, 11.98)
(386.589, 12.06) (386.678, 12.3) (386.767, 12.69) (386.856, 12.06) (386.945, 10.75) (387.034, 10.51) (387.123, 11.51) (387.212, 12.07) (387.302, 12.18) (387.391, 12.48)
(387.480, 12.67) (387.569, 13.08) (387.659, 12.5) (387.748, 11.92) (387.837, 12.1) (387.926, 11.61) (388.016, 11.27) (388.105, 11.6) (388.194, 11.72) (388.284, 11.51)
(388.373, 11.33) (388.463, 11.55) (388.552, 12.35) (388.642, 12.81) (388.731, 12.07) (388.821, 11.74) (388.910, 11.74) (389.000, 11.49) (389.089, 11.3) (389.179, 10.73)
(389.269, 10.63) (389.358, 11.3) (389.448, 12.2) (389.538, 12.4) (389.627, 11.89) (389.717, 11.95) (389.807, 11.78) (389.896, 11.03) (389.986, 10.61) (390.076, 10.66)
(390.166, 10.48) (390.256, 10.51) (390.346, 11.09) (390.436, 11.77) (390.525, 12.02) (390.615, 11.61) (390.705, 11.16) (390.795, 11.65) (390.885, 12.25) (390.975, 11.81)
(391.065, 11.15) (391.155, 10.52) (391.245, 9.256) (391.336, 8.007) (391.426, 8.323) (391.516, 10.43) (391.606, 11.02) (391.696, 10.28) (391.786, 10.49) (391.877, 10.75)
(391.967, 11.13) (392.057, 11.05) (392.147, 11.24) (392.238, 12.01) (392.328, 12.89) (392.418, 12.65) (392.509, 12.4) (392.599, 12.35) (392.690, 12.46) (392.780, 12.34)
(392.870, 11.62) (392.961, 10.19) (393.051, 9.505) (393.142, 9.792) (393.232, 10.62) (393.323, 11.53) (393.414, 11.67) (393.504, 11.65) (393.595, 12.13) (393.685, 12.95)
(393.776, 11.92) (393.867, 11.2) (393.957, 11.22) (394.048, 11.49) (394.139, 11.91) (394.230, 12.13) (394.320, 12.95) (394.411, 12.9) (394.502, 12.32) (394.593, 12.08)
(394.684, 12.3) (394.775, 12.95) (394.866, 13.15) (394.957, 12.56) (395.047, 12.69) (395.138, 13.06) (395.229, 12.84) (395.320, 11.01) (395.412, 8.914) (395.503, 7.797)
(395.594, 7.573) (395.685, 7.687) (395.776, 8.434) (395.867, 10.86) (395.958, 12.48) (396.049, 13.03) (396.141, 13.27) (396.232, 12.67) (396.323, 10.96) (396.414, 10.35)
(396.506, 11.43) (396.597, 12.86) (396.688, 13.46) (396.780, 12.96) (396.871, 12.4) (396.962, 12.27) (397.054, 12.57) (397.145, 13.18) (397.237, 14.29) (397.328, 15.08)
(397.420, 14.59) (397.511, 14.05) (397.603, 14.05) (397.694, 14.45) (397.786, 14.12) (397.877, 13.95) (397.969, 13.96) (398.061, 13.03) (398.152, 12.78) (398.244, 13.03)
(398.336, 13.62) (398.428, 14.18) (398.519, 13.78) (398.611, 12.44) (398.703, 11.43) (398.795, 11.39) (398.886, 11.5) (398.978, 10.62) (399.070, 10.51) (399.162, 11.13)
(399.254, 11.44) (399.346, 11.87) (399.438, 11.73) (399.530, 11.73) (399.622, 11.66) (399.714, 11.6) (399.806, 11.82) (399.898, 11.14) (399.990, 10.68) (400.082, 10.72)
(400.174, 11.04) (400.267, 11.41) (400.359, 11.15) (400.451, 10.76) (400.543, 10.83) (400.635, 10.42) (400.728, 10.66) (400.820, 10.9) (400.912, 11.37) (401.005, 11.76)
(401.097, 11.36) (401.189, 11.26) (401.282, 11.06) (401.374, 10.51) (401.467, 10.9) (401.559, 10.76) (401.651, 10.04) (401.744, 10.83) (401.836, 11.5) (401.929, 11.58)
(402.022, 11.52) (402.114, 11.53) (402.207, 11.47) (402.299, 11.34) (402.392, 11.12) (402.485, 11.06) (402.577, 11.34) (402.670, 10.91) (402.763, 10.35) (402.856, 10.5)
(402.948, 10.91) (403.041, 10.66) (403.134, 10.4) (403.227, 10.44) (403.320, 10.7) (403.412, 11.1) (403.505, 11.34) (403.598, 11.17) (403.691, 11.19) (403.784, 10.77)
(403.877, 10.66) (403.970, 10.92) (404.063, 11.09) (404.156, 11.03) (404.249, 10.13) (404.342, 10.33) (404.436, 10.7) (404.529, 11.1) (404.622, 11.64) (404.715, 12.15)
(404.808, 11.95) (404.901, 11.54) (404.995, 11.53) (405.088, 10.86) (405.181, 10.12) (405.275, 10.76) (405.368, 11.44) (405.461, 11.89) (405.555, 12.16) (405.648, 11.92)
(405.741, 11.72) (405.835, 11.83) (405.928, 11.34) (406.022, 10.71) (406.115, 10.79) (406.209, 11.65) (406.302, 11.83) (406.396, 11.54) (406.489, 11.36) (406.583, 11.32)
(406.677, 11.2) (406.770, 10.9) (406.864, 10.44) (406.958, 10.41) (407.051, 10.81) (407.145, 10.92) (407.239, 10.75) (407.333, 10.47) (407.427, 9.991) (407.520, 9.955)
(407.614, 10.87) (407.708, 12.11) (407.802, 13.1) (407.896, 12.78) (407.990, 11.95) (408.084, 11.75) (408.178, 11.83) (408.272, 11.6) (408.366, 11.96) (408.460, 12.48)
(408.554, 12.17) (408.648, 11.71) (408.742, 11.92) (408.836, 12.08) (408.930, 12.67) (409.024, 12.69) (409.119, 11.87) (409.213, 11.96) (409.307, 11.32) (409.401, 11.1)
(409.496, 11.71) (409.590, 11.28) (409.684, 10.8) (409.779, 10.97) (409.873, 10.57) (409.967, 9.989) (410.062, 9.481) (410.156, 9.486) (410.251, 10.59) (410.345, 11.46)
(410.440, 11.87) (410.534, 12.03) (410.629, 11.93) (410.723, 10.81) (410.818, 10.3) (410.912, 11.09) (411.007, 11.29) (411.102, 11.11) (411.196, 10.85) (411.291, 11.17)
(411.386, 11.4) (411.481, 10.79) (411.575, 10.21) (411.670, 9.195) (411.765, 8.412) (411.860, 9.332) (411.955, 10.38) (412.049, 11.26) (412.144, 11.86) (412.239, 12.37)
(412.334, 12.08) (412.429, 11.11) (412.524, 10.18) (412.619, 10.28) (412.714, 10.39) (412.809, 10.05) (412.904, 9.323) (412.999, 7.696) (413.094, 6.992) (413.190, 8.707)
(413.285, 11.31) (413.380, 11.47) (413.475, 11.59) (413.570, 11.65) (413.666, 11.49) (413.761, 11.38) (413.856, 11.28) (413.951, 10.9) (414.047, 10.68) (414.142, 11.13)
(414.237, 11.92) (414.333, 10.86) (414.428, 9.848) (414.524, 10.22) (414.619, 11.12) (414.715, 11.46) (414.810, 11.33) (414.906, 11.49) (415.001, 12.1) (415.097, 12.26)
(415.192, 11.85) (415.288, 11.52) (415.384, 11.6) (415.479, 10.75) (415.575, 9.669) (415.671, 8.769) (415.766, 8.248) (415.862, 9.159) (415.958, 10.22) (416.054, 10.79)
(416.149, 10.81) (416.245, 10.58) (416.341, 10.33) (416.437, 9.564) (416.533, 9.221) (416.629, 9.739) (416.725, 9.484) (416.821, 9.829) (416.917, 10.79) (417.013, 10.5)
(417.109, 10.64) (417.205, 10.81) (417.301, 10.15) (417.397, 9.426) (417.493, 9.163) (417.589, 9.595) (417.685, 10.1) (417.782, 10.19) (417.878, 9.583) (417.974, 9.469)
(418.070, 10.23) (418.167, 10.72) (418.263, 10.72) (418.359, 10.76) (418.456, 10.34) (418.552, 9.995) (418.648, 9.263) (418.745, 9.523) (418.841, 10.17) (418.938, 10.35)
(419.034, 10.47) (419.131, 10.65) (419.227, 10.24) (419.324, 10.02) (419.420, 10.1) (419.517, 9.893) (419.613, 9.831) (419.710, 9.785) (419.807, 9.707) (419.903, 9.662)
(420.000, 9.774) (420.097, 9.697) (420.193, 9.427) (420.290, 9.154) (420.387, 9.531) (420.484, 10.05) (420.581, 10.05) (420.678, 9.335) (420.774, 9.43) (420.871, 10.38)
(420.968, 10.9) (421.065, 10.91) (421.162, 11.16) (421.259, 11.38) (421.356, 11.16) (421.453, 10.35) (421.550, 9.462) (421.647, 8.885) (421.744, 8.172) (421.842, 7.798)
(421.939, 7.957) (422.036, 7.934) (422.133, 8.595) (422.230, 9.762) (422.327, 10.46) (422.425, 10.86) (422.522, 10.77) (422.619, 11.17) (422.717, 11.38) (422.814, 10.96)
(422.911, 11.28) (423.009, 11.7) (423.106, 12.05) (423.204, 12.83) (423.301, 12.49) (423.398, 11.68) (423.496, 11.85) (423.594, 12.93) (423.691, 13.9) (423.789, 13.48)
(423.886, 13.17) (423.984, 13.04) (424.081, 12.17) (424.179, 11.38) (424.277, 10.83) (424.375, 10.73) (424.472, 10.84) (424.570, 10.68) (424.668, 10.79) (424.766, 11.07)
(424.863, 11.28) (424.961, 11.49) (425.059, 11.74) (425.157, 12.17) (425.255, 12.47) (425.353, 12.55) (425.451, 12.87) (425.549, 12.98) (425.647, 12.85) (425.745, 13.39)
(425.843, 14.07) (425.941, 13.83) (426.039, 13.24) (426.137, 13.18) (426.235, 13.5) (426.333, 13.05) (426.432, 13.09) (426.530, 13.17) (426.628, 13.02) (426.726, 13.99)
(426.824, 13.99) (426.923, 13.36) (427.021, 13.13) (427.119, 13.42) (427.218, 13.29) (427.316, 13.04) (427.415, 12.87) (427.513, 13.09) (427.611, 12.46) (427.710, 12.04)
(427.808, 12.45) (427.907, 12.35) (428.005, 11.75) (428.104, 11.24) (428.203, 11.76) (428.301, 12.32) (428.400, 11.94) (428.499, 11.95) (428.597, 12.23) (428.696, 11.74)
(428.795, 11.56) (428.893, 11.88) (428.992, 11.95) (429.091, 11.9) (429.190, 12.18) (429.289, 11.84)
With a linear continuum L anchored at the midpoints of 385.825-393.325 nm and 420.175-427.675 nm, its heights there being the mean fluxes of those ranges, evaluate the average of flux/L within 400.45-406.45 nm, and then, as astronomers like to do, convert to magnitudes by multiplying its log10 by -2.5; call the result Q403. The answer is 0.047 mag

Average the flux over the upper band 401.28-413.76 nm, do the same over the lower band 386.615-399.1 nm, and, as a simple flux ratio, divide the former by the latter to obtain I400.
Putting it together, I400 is 0.9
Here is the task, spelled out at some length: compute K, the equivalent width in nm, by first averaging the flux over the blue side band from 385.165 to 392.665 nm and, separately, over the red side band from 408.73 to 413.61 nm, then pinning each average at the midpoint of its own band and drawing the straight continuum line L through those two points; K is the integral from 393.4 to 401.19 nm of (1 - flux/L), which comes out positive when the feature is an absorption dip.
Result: -0.34 nm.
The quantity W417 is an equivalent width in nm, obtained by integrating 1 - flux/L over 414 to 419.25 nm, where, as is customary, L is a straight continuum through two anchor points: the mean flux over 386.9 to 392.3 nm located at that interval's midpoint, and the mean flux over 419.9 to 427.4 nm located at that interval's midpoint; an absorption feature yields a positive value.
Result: 0.50 nm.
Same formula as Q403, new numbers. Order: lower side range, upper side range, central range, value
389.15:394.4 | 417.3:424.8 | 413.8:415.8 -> -0.03 mag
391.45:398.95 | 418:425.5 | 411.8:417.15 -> 0.05 mag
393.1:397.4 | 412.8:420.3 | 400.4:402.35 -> 0.03 mag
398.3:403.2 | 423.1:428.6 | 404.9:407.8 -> 0.04 mag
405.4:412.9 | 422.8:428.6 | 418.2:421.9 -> 0.20 mag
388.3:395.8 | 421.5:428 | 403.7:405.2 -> 0.05 mag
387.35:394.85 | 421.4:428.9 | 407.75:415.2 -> 0.06 mag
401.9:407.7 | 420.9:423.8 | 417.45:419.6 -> 0.08 mag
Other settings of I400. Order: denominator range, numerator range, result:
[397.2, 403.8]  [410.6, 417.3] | 0.90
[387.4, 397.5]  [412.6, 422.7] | 0.88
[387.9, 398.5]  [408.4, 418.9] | 0.90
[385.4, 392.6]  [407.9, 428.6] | 0.94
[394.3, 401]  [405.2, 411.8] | 0.94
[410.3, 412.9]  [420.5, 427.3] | 1.08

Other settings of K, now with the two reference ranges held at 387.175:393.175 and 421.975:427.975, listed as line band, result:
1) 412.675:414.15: 0.19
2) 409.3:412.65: 0.30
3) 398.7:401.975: 0.14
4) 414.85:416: 0.13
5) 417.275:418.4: 0.19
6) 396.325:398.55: -0.33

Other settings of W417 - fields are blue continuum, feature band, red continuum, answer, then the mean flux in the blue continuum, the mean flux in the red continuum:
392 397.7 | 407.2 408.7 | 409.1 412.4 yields -0.07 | 11.9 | 10.9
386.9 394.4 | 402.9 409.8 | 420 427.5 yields 0.11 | 11.5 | 11.5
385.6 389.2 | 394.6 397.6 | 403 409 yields -0.06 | 12.2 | 11.3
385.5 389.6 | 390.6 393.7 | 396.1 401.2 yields 0.27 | 12.2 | 12.2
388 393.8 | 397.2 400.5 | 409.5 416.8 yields -0.39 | 11.3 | 10.6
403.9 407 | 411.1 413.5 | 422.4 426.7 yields 0.26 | 11.2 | 12.2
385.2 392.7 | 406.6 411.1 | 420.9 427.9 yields 0.21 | 11.9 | 11.8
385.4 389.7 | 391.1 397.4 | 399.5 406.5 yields 0.10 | 12.2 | 11.1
